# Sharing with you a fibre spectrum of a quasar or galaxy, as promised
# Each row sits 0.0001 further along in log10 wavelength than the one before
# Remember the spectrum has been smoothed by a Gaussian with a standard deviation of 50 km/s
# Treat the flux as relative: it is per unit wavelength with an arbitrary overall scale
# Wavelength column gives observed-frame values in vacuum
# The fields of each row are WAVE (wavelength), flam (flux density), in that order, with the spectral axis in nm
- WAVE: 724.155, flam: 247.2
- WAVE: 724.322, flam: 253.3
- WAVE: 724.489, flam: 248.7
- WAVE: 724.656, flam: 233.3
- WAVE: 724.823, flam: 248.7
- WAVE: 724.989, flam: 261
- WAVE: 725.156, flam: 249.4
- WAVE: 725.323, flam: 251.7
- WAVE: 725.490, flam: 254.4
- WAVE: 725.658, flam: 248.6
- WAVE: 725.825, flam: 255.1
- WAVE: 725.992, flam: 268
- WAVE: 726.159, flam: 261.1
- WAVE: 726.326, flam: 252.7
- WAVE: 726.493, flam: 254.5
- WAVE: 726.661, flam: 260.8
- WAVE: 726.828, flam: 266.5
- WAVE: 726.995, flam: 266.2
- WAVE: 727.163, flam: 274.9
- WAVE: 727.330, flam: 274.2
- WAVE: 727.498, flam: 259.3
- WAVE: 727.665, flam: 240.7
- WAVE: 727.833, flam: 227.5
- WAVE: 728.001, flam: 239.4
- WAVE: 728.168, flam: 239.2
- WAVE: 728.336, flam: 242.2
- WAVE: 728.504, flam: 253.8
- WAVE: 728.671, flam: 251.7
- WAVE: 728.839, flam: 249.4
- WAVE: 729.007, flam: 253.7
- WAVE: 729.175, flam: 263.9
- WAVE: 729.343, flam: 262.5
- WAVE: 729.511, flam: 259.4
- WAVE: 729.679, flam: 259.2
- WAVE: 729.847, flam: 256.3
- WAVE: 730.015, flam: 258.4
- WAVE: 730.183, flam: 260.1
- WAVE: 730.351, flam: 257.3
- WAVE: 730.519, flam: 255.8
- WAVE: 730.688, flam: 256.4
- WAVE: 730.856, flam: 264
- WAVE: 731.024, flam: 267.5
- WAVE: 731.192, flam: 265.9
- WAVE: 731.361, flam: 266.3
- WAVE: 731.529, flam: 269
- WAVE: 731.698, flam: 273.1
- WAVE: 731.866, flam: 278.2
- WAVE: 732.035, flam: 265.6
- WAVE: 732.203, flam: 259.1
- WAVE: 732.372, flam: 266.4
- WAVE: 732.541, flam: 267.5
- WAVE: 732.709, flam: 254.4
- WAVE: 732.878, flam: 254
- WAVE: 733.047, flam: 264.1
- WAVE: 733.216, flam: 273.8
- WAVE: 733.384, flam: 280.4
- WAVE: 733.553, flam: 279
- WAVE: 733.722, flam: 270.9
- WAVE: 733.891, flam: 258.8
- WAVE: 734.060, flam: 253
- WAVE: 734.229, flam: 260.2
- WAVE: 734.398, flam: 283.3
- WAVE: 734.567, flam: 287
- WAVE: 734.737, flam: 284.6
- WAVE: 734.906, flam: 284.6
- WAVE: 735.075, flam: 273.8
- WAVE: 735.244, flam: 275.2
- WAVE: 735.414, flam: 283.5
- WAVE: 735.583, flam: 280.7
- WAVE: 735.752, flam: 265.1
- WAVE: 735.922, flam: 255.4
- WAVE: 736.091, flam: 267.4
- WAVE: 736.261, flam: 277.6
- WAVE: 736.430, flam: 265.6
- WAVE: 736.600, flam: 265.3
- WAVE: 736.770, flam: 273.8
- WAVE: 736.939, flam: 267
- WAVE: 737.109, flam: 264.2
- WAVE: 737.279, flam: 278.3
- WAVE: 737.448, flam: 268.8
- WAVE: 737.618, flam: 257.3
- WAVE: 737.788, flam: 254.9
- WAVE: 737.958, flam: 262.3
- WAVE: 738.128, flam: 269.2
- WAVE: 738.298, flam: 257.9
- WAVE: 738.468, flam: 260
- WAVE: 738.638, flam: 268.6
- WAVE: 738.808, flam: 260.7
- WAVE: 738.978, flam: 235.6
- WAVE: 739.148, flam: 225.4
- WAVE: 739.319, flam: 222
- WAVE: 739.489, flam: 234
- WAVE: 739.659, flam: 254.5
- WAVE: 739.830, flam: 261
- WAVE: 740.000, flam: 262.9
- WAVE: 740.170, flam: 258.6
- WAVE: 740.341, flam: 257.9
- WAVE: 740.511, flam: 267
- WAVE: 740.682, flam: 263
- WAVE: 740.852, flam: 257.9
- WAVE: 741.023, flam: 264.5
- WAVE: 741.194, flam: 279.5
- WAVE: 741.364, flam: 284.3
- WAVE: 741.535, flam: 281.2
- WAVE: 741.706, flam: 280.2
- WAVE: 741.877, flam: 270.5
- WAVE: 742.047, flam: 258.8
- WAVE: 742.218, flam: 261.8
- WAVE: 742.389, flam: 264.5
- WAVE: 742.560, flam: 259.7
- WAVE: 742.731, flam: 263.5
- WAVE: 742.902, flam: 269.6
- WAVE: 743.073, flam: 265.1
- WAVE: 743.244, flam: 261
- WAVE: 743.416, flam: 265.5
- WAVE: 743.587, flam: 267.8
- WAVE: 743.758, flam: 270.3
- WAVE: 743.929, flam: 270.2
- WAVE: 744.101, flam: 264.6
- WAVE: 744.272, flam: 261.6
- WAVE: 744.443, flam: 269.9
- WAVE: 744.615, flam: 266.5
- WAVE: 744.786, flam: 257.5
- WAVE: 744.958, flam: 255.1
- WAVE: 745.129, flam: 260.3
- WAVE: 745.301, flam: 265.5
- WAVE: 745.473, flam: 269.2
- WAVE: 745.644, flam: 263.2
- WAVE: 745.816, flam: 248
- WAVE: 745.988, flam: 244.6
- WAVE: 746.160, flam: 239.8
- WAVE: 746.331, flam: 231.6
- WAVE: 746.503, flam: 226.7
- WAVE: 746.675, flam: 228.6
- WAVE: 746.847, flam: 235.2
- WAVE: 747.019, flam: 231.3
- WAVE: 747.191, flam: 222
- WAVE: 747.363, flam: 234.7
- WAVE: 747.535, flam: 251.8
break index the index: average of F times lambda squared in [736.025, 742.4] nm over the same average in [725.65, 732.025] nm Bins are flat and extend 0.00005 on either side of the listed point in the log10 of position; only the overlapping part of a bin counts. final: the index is 1.0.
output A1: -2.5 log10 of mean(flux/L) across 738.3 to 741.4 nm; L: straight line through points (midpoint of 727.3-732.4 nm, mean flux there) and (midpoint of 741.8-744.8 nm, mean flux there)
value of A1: 0.03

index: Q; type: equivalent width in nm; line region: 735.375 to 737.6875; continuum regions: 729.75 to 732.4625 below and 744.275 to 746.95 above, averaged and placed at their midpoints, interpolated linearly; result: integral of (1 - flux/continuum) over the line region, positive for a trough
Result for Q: -0.091 nm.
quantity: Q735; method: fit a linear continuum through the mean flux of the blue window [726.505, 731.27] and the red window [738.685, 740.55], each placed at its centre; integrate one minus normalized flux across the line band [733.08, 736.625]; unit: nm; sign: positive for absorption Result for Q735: -0.28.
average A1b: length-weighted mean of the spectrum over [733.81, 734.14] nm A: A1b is 256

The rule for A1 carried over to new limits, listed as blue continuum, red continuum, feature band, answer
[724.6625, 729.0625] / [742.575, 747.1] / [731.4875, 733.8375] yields -0.057 mag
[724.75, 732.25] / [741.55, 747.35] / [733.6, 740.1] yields -0.028 mag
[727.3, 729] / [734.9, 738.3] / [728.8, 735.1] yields -0.037 mag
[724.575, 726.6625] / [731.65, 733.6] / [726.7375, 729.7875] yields 0.018 mag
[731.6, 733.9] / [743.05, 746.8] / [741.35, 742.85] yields -0.039 mag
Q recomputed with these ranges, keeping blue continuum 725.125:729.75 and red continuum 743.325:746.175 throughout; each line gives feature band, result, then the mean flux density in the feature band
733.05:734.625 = -0.08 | 271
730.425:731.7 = -0.04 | 264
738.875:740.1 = 0.08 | 243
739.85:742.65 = -0.07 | 267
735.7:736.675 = -0.03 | 266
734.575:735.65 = -0.10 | 281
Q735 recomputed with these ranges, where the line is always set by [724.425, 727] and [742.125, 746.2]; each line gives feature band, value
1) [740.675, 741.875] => -0.058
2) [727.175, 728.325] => 0.033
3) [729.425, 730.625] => -0.007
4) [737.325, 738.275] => -0.012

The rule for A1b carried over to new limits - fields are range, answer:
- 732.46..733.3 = 263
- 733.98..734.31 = 257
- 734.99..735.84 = 276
